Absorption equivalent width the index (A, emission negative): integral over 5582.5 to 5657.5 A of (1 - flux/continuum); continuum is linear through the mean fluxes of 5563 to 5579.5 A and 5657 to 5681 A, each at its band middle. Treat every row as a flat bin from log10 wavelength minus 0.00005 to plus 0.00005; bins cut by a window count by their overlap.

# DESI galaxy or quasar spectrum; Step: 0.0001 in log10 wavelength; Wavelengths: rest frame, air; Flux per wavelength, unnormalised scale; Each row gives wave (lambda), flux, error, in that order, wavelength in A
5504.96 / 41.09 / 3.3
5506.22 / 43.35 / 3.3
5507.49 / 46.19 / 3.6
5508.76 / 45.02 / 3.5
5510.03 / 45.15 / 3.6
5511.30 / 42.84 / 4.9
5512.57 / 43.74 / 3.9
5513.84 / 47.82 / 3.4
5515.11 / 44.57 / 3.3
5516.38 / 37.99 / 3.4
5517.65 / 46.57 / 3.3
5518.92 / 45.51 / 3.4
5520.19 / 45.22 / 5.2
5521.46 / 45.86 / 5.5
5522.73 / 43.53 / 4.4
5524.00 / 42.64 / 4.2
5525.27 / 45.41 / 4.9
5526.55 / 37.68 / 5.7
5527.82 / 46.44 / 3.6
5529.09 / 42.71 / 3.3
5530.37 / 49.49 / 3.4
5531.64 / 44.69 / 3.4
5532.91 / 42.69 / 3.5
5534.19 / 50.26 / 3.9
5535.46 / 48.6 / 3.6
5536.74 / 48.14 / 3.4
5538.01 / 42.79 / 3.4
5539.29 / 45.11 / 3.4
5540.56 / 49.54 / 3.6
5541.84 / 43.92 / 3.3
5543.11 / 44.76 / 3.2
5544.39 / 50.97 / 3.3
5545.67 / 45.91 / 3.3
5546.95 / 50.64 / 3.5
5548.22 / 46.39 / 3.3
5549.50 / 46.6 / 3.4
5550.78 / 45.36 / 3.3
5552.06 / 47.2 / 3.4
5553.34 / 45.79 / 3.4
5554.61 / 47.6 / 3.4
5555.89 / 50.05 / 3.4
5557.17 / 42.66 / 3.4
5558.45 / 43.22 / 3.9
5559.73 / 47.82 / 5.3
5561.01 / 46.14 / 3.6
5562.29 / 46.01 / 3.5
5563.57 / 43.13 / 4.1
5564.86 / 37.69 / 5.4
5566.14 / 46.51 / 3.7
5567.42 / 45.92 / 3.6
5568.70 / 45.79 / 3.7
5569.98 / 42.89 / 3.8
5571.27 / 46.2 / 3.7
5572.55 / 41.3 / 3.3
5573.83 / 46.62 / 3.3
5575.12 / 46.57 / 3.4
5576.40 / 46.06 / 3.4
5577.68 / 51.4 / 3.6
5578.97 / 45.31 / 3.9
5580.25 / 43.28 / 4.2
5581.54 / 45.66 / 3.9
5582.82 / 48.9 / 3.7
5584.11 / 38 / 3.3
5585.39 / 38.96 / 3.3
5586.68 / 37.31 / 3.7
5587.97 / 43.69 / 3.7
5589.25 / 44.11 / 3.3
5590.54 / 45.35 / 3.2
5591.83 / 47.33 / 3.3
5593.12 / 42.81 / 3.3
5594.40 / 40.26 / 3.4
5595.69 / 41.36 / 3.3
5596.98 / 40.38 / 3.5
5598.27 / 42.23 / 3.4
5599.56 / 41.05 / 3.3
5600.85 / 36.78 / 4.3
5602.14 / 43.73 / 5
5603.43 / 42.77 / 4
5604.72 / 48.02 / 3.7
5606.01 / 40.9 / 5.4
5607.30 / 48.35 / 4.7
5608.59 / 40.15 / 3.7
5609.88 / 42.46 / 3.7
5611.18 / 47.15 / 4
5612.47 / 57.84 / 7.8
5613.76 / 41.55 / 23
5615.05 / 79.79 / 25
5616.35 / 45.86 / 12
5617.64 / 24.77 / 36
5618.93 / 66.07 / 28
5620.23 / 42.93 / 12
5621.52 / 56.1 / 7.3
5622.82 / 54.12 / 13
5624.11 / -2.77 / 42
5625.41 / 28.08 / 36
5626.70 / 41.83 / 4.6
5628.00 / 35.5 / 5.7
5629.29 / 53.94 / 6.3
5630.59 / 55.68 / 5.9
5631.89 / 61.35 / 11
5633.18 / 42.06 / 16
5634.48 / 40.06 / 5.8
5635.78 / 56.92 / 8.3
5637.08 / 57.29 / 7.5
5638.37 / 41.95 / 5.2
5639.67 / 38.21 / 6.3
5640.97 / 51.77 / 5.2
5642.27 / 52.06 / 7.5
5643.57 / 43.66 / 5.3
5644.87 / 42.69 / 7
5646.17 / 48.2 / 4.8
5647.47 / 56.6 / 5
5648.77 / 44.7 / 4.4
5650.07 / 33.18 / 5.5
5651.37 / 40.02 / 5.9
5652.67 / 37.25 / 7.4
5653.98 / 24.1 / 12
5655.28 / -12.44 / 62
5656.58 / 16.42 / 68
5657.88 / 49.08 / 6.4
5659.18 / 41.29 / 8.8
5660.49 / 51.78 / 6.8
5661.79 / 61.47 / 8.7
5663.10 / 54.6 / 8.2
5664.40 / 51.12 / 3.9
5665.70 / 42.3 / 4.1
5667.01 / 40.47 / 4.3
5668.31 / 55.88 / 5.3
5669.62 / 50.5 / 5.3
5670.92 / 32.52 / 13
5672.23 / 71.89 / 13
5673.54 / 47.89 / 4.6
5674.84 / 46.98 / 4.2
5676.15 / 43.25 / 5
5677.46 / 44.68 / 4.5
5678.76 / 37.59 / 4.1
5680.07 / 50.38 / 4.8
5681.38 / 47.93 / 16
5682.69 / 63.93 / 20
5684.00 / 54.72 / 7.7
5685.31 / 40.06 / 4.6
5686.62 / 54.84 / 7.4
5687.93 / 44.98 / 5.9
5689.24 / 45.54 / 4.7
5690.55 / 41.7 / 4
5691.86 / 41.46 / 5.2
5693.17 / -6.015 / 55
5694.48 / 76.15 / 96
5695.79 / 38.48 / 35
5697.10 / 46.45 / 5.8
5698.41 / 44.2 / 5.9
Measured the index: 6.2 A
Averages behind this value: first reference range 45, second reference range 48.2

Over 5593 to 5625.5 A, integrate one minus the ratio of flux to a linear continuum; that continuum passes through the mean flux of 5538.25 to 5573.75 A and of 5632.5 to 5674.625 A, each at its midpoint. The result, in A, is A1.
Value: 0.7 A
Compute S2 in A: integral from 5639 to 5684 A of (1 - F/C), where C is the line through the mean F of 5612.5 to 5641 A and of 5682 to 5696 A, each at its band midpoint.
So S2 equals 1.3 A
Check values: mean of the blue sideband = 46.2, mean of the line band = 44.3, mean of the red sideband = 45.3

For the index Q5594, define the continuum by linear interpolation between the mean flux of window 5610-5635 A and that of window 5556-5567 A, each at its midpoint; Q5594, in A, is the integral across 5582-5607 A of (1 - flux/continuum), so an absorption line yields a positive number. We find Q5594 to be 1.5 A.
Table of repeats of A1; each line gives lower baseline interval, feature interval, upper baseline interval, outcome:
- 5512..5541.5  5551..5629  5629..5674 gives 1.5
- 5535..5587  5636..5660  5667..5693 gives 3.6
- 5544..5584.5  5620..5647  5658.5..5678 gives 1.7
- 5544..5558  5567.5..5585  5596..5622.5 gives 0.6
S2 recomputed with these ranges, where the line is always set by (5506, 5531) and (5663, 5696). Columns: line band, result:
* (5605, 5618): -0.48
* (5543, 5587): -0.29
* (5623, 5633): 1.31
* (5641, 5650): -0.22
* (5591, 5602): 0.92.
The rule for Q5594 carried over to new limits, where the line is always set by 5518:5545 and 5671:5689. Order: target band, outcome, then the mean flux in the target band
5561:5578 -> 0.54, 45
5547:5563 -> -0.09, 46.4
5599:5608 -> 0.81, 43.1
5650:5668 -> 3.82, 38.4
